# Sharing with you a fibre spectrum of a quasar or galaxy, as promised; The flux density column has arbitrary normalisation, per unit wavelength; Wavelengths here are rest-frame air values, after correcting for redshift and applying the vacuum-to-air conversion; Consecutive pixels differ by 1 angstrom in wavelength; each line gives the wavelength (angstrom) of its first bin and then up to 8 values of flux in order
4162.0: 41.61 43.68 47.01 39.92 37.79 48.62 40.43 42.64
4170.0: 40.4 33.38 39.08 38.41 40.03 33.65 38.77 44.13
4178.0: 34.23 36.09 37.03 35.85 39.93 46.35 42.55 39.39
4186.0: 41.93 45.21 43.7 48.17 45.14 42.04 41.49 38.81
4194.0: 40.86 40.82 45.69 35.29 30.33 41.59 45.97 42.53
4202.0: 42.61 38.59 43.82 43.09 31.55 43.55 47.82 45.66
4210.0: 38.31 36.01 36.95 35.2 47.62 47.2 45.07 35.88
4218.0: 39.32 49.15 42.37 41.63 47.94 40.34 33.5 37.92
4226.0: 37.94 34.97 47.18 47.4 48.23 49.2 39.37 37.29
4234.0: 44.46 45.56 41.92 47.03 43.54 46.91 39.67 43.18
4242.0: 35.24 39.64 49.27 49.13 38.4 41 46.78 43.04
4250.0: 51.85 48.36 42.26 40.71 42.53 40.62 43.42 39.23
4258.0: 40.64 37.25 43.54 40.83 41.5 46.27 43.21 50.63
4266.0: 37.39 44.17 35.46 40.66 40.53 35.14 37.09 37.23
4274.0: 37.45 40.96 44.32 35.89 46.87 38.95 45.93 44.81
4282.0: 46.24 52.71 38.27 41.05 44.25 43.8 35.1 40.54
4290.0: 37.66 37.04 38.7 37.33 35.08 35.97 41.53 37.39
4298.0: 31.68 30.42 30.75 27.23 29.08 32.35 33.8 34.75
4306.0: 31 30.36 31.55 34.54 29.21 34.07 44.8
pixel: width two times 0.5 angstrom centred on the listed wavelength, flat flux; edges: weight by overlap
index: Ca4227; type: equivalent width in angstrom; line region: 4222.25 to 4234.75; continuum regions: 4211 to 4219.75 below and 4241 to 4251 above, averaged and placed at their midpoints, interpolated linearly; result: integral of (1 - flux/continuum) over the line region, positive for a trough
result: 0.3 angstrom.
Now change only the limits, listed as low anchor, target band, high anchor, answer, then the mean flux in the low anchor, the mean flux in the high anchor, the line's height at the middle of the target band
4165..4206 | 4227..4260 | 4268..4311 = -3.8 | 40.5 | 37.4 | 38.8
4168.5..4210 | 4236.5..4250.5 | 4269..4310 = -1.8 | 40.7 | 37.6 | 39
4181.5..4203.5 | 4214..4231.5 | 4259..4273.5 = -0.6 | 41.8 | 40.8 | 41.4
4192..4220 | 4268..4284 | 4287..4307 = -2.3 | 41.1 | 34.7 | 36.2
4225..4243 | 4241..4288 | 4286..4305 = -3.8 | 42.7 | 35.5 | 39.1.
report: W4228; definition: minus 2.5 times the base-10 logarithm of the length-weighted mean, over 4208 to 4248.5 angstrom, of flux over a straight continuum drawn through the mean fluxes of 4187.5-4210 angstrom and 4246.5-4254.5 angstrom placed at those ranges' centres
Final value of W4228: 0.02 mag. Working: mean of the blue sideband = 41.7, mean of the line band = 42.4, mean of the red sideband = 44.6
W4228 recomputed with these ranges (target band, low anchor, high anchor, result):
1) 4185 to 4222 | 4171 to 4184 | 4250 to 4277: -0.06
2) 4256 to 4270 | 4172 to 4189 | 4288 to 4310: -0.16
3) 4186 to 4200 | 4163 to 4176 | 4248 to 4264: -0.02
